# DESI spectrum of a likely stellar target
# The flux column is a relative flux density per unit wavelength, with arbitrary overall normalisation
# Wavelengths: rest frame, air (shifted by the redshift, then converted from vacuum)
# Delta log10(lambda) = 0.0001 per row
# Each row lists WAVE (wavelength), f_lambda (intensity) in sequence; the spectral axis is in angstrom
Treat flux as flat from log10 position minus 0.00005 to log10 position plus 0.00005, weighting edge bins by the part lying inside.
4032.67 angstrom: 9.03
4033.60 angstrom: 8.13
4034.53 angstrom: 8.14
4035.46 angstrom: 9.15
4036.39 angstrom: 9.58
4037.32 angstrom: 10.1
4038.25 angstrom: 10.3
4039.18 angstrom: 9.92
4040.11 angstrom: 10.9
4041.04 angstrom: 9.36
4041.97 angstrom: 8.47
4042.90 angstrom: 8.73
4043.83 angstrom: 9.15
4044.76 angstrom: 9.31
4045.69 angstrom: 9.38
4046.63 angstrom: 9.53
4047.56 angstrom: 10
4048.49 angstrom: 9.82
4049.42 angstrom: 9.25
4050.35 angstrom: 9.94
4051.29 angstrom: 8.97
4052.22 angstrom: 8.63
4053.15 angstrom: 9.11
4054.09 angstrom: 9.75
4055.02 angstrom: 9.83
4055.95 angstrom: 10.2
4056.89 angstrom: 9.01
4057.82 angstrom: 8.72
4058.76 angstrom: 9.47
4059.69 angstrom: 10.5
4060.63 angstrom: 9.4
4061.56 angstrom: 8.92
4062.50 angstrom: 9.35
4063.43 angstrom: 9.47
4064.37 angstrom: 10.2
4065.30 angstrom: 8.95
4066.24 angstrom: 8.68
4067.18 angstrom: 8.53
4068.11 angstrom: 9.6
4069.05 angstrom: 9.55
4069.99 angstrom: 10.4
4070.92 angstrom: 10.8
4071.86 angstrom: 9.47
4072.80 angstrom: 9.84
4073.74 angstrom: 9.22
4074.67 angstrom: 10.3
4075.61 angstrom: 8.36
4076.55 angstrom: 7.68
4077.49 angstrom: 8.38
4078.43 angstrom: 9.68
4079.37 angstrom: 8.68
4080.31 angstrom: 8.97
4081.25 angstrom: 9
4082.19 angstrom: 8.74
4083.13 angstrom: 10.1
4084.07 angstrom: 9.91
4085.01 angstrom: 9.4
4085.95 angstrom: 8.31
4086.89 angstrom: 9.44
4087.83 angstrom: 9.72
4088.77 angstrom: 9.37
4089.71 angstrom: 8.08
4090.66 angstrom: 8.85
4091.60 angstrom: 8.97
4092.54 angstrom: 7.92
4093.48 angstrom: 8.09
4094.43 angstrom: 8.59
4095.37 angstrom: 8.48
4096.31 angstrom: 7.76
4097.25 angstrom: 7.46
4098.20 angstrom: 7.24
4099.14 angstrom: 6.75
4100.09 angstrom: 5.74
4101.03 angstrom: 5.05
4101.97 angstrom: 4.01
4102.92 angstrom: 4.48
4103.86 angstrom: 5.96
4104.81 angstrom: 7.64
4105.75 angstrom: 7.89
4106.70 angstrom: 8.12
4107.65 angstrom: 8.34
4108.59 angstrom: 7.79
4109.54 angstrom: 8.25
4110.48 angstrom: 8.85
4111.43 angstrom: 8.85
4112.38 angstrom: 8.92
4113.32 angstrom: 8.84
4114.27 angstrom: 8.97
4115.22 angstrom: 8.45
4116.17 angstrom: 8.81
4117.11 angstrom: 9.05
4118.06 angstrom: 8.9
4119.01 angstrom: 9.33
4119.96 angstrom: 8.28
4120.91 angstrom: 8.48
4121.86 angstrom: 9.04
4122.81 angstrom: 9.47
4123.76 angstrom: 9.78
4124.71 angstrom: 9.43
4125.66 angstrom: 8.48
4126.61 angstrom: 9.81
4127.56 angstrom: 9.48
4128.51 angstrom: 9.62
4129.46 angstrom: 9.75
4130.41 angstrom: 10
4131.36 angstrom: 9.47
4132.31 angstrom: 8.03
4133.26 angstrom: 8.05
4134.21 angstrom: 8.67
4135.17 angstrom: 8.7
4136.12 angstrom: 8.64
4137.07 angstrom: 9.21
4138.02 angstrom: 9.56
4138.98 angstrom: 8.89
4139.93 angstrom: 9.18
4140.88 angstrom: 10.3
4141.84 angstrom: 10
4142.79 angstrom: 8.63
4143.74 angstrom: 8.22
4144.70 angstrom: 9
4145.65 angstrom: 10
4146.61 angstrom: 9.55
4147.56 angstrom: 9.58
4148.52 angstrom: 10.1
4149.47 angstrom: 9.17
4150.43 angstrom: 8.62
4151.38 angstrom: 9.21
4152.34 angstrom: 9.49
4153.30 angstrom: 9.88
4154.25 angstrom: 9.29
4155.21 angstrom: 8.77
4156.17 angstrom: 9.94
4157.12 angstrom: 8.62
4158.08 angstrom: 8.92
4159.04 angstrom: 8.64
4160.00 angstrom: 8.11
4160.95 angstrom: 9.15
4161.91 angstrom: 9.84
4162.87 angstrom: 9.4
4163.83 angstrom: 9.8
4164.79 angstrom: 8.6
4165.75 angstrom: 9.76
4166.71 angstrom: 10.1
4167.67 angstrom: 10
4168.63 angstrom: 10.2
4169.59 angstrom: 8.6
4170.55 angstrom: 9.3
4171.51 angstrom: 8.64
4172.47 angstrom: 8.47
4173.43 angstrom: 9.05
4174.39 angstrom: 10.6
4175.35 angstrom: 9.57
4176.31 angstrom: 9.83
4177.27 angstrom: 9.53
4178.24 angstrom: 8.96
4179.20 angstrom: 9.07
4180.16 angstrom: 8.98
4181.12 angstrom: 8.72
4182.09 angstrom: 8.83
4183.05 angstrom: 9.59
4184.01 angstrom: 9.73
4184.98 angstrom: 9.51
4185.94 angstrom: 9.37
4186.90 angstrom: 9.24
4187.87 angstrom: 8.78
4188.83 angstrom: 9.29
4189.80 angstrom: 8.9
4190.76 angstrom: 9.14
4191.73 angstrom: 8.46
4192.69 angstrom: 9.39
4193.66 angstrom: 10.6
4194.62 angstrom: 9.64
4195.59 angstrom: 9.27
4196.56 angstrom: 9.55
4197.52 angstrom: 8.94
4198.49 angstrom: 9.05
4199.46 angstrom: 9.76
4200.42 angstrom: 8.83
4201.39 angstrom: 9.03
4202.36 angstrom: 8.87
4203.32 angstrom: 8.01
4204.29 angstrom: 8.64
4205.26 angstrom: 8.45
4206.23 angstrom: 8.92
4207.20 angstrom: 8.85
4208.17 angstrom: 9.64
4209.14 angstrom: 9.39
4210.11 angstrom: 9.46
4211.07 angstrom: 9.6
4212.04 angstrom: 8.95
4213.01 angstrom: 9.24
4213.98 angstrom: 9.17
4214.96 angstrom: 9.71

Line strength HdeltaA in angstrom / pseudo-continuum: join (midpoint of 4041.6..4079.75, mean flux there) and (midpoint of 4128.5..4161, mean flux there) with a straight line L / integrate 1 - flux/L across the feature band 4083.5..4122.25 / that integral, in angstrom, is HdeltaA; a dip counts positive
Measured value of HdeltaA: 4.8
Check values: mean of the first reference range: 9.35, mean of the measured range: 8.11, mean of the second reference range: 9.17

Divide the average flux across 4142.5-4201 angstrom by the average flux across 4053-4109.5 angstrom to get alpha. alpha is 1.1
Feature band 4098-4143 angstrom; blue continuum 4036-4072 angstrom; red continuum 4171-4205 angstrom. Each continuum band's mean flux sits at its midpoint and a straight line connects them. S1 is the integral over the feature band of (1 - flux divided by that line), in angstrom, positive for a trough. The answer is 4.3 angstrom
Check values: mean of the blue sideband 9.52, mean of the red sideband 9.19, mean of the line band 8.45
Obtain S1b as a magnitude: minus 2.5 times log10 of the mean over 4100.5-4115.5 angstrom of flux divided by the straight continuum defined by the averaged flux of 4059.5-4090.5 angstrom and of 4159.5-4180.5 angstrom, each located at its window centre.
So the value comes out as 0.233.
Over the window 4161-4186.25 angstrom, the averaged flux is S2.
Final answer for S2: 9.38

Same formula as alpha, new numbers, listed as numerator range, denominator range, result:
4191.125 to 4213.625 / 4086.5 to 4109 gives 1.21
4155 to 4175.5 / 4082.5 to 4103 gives 1.16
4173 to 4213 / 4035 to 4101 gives 1.01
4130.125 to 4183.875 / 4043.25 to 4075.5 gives 0.97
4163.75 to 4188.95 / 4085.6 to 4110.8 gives 1.22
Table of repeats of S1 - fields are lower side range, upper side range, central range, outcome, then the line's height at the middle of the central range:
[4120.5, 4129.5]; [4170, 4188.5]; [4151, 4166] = 0.1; 9.28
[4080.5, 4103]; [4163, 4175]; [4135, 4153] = -0.6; 8.98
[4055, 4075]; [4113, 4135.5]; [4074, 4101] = 2.4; 9.36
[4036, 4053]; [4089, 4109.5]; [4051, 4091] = -4.0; 8.46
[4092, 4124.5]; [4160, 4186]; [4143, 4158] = -0.7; 8.87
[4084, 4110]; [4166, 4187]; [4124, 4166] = -2.4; 8.72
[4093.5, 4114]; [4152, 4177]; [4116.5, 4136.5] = -2.3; 8.13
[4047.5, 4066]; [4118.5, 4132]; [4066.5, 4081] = 0.2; 9.42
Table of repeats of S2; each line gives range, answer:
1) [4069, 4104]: 8.4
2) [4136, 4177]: 9.32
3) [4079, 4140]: 8.49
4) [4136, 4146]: 9.26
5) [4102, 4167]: 8.91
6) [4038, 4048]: 9.53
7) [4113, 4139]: 9.04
